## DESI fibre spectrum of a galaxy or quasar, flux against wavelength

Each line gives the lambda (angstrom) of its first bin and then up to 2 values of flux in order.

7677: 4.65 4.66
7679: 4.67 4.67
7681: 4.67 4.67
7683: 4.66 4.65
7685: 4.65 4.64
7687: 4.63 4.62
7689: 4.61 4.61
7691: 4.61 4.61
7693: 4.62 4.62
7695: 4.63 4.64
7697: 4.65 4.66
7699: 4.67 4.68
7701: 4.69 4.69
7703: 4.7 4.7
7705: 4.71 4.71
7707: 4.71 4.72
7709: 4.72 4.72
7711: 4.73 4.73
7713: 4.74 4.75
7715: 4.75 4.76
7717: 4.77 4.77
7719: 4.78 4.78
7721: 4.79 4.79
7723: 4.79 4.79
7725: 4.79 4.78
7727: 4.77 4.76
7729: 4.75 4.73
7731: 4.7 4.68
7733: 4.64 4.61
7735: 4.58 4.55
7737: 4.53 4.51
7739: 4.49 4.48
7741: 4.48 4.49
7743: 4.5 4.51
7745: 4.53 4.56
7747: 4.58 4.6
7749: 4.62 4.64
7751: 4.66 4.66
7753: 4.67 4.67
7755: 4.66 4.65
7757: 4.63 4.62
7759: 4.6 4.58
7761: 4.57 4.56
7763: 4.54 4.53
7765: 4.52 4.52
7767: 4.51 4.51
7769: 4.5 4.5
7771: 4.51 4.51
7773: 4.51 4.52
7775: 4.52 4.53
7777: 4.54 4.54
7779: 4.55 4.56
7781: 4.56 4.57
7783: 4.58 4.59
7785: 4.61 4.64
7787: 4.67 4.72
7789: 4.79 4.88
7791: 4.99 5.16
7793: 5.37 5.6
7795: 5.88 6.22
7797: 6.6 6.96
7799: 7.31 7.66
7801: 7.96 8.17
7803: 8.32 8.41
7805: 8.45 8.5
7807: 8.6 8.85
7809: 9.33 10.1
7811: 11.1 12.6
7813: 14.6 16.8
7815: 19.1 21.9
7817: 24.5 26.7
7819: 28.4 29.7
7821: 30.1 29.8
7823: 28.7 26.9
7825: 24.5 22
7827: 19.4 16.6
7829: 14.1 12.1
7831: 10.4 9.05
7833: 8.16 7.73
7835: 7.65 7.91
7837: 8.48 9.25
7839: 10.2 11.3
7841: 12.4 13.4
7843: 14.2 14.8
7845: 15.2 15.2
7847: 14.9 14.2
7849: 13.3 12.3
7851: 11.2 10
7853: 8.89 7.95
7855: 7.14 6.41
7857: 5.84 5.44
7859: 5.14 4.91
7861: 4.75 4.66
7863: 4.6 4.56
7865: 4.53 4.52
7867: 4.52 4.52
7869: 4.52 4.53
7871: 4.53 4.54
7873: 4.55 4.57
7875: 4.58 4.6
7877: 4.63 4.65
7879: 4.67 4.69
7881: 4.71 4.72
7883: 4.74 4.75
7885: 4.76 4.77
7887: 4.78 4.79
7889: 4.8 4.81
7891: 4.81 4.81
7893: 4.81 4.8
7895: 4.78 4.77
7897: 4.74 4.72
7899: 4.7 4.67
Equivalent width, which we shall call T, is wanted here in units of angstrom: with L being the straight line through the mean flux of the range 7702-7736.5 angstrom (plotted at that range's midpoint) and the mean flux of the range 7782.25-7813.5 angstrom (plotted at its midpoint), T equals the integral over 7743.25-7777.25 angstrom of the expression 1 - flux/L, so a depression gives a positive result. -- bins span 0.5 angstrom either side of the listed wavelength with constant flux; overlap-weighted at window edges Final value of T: 8.1 angstrom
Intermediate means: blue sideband 4.73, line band 4.57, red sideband 7.21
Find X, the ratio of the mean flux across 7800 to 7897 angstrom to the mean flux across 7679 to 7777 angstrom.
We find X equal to 2.2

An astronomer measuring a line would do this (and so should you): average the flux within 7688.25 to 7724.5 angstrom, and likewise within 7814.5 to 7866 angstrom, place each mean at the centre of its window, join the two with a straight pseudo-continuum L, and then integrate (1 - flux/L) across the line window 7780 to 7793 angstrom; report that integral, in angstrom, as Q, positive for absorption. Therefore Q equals 6.9 angstrom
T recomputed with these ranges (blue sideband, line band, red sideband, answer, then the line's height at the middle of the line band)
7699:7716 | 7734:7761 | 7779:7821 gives 9.3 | 7.02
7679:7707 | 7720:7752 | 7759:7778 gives -0.4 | 4.58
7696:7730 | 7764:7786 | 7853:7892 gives 1.3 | 4.83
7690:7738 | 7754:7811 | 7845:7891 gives -1.7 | 5.43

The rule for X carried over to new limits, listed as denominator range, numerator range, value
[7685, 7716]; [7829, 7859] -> 2.24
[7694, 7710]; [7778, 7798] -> 1.08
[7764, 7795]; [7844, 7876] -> 1.57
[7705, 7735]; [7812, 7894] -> 2.24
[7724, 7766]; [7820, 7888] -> 2.14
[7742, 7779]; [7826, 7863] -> 2.30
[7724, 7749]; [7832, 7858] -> 2.30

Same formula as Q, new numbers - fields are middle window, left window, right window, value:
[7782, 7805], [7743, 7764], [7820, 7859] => 7.49 angstrom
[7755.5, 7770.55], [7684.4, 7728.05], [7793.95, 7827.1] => 8.51 angstrom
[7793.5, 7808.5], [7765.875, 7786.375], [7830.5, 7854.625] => -1.10 angstrom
